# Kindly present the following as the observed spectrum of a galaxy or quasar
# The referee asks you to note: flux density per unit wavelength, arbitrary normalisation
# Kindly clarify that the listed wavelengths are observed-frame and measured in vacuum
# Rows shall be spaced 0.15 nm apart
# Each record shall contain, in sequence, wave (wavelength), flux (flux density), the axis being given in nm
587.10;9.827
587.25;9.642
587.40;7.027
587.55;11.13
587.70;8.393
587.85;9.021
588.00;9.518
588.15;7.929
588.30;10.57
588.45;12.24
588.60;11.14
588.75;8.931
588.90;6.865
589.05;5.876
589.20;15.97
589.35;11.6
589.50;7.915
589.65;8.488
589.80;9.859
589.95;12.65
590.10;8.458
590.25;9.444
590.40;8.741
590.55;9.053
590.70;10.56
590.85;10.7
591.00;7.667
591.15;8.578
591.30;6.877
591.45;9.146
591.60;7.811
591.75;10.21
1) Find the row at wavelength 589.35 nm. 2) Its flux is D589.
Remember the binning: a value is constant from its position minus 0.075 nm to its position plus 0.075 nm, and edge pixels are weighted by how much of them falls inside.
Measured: 11.6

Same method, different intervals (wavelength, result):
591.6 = 7.811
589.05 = 5.876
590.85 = 10.7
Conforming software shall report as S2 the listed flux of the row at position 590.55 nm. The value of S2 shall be 9.053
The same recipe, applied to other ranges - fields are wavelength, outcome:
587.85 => 9.021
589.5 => 7.915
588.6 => 11.14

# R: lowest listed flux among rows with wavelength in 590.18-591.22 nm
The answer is 7.667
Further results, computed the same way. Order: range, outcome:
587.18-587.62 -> 7.027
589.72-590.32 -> 8.458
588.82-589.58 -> 5.876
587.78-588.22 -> 7.929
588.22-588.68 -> 10.57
